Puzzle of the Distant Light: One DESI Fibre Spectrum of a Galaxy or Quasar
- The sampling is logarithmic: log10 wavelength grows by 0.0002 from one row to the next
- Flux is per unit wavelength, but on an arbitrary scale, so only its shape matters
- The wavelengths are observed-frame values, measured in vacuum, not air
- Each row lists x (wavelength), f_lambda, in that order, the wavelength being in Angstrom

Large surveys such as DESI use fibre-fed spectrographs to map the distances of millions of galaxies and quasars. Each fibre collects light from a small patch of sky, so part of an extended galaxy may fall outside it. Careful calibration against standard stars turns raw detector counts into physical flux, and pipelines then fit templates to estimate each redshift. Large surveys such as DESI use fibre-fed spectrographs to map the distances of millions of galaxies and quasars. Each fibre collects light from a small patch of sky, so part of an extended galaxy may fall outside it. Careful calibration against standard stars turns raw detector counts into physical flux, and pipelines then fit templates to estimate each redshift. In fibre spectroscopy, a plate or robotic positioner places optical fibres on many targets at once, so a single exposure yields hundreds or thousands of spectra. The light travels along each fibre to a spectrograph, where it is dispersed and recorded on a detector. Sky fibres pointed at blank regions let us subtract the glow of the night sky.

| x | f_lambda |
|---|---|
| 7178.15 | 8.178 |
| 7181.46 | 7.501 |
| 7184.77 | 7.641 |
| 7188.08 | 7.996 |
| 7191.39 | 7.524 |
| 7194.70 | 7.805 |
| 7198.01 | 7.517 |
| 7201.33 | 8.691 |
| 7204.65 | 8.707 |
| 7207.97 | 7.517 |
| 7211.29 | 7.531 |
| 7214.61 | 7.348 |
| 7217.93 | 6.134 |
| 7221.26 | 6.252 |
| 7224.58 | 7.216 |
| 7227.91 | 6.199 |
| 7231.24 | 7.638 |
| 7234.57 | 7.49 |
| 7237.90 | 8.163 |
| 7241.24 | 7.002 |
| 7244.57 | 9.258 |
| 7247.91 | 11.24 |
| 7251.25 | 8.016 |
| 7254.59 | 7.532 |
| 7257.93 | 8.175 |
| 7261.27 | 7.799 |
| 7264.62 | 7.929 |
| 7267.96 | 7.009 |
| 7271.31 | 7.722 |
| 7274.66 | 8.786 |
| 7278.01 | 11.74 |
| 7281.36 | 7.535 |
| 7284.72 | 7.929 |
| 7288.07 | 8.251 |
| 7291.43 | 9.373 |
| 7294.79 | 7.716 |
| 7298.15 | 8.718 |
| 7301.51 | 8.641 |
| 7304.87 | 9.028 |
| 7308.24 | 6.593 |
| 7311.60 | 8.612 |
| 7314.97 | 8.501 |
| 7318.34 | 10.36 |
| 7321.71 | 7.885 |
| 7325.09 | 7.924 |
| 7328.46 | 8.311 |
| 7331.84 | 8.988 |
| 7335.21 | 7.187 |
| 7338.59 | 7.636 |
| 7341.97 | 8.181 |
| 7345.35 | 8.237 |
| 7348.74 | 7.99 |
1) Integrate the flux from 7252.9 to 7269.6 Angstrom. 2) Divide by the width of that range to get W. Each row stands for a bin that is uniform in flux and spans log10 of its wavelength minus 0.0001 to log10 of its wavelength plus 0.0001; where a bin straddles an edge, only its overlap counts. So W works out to 7.69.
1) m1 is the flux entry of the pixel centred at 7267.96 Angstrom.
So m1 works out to 7.009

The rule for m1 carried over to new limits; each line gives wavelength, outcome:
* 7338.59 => 7.636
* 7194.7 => 7.805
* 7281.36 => 7.535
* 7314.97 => 8.501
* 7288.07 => 8.251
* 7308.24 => 6.593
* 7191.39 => 7.524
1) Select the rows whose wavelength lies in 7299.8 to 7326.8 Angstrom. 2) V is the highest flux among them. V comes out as 10.36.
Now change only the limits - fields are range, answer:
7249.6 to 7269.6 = 8.175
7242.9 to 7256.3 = 11.24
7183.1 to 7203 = 8.691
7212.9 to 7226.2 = 7.348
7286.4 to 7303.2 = 9.373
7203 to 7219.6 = 8.707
